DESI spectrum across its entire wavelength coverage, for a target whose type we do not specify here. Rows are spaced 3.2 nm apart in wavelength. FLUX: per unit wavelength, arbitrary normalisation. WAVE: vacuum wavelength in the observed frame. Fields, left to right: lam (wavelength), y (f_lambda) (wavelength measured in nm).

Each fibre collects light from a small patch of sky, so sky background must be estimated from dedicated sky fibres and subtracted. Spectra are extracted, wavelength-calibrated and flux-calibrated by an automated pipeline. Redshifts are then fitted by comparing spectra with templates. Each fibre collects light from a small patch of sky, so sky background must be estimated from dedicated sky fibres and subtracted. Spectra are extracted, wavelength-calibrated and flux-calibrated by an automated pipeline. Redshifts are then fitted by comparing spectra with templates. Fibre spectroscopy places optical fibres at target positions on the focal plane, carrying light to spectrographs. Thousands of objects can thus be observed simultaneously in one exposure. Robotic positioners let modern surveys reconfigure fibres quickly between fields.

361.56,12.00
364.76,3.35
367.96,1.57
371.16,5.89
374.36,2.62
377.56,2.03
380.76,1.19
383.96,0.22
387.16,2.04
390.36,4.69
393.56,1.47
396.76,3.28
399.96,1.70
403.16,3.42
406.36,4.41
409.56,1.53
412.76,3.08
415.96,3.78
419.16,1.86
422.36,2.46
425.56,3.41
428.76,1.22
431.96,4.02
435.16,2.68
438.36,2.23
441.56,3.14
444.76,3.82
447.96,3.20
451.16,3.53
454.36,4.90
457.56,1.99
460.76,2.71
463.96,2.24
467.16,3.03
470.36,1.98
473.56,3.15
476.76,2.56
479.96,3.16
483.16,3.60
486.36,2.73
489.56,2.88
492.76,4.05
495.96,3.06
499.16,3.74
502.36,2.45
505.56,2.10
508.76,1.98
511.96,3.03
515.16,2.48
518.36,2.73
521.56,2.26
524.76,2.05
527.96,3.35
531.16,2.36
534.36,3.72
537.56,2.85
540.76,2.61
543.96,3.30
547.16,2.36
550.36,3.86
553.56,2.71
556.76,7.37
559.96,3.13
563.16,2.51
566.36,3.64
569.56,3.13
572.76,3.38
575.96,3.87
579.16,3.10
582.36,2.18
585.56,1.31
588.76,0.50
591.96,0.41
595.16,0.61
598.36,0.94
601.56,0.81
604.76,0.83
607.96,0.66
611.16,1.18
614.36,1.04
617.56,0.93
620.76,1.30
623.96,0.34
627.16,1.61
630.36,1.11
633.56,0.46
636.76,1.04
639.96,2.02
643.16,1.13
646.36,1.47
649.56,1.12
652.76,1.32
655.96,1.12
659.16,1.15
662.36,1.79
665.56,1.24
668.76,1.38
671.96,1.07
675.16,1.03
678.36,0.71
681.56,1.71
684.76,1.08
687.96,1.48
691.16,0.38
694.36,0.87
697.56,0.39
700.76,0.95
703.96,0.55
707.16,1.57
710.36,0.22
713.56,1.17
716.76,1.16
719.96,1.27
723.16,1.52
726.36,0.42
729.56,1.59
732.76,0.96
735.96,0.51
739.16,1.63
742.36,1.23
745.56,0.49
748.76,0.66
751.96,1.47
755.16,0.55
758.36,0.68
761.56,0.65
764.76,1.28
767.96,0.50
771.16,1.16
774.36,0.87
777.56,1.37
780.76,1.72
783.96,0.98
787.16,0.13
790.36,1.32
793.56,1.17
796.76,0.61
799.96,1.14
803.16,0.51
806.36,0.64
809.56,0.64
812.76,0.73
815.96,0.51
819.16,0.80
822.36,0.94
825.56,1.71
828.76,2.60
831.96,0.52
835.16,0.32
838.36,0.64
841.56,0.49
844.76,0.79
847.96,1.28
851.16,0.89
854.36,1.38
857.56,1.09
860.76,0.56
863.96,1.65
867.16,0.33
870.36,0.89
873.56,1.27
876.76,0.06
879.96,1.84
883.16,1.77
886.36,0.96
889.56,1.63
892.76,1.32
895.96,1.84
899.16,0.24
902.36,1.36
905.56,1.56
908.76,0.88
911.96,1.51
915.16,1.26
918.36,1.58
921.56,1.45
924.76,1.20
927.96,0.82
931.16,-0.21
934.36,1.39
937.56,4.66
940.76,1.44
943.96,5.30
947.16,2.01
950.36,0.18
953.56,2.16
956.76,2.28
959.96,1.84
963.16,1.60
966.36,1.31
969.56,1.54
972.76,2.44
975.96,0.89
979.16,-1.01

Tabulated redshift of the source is 1.22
